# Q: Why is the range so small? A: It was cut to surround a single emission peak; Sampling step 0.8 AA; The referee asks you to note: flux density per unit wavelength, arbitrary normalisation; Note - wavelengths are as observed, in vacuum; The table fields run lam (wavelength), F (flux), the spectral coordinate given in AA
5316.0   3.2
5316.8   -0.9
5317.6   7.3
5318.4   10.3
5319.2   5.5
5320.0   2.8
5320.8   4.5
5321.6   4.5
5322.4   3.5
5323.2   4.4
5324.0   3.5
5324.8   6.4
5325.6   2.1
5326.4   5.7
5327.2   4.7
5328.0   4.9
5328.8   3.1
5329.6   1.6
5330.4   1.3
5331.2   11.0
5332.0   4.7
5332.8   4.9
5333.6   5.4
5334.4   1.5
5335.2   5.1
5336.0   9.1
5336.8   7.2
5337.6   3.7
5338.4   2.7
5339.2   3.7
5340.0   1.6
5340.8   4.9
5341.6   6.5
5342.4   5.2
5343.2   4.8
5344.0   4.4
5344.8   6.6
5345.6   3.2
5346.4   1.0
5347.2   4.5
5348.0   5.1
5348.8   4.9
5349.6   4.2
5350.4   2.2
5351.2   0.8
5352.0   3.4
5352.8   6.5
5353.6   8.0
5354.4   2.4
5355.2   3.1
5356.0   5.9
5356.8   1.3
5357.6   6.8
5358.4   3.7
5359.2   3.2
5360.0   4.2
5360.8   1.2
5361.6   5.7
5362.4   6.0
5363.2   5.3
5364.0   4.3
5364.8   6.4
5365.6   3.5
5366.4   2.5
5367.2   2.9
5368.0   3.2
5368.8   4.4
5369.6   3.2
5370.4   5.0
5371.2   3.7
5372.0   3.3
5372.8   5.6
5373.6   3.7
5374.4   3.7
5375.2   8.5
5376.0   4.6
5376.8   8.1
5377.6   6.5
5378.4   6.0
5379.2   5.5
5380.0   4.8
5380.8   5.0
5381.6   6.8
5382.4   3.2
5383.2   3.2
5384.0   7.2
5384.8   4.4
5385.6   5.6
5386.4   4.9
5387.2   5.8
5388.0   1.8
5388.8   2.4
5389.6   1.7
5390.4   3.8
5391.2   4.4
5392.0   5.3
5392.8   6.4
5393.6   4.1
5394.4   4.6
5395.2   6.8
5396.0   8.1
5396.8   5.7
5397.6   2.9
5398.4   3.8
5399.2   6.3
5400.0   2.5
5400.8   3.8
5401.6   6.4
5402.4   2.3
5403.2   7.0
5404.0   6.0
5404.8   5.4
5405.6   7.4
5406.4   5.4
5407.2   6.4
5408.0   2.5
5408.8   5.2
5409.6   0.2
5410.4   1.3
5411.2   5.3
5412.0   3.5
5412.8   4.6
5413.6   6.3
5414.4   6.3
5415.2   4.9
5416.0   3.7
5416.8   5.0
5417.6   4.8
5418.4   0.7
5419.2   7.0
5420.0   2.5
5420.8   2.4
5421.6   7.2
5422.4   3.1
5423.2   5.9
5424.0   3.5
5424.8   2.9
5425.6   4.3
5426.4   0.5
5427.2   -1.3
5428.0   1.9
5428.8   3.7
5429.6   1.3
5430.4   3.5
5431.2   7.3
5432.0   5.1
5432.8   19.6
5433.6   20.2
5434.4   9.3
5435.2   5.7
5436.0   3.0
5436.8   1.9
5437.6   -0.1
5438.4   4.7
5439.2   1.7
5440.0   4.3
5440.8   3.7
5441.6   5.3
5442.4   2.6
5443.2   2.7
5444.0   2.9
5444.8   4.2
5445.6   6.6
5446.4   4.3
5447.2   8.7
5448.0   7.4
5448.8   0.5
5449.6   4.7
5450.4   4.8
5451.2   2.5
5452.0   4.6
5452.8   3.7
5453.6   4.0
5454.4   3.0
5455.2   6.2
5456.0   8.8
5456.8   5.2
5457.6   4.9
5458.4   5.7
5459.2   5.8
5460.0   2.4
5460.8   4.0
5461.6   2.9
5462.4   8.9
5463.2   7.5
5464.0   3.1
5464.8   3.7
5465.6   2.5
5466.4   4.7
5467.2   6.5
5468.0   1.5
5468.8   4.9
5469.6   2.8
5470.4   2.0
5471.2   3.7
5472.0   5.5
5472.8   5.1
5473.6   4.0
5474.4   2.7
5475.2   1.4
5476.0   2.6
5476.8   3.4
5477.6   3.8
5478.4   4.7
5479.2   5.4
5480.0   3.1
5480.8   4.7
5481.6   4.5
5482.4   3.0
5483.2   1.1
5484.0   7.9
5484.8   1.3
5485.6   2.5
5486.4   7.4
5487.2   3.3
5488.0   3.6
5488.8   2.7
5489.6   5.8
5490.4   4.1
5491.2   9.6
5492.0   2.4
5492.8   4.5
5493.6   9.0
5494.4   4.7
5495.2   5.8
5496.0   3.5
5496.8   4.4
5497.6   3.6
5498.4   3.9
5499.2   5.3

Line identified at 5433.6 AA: H-gamma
